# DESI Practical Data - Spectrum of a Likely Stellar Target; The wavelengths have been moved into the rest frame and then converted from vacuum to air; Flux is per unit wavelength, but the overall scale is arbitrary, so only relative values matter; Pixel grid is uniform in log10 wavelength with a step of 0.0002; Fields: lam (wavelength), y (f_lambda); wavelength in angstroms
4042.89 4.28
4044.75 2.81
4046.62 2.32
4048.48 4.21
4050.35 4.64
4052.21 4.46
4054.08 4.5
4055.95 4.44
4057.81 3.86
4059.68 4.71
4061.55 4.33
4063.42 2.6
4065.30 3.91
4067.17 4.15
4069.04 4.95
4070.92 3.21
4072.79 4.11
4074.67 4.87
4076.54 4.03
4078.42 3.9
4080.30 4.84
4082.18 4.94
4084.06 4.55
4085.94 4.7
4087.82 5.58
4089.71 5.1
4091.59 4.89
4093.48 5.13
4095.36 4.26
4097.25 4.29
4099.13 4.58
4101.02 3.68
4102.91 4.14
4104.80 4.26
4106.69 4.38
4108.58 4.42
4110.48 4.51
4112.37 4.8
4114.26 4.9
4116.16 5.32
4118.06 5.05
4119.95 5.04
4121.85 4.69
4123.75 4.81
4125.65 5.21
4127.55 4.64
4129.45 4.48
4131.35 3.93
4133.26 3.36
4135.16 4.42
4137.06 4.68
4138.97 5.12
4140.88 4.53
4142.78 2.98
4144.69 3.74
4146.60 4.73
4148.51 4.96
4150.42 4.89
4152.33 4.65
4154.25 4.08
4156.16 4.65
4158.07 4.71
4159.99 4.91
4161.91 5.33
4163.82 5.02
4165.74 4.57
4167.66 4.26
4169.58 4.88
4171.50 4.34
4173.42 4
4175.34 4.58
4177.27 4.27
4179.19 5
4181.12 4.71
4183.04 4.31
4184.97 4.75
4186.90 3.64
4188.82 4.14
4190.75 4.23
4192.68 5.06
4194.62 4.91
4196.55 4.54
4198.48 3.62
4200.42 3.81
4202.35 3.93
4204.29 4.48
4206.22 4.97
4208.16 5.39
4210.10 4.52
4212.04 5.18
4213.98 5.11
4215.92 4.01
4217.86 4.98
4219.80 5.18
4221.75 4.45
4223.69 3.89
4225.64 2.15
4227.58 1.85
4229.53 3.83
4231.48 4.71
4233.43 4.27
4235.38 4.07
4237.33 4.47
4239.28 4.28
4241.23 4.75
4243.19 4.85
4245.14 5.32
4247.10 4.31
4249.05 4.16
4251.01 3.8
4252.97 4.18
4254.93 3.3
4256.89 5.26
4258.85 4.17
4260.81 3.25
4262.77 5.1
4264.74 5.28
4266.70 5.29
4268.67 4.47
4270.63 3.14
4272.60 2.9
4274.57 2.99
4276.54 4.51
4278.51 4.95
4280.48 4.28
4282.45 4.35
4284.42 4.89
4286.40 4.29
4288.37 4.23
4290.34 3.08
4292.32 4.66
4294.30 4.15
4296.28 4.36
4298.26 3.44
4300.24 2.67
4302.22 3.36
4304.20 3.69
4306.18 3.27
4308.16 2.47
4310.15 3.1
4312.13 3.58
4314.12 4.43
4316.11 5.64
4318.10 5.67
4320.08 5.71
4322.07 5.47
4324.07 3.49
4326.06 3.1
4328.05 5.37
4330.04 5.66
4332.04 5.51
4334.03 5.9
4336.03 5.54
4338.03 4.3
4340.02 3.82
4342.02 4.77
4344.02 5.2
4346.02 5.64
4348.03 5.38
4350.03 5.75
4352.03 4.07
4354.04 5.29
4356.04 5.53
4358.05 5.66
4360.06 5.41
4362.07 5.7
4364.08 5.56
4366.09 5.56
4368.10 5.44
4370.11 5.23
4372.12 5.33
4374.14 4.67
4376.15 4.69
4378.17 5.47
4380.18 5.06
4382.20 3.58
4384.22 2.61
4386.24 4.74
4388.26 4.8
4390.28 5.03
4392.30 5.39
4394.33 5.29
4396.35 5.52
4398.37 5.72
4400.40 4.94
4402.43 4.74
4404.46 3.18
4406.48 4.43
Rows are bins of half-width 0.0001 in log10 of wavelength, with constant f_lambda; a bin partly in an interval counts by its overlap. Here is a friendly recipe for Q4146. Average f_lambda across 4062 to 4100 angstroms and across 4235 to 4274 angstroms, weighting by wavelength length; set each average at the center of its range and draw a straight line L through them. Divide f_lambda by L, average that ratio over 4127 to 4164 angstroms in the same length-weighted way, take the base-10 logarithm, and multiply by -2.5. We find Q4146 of -0.02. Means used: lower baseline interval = 4.43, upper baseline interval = 4.31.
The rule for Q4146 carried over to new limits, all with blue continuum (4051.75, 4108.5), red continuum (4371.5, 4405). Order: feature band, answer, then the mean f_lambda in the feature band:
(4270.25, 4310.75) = 0.23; 3.77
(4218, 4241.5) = 0.14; 4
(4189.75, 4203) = 0.05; 4.31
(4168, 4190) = 0.02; 4.41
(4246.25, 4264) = 0.10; 4.18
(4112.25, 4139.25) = -0.06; 4.68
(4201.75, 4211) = -0.04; 4.69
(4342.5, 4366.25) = -0.14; 5.37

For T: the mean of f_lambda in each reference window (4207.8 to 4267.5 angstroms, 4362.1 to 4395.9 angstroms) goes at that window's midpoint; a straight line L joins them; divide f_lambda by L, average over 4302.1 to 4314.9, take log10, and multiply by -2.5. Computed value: 0.338 mag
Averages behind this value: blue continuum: 4.35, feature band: 3.4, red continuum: 4.94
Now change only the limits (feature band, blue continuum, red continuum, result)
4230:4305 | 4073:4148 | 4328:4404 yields 0.16 mag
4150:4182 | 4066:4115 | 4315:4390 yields 0.01 mag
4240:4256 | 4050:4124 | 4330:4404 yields 0.12 mag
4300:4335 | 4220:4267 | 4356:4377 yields 0.12 mag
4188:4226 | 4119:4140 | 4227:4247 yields -0.02 mag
